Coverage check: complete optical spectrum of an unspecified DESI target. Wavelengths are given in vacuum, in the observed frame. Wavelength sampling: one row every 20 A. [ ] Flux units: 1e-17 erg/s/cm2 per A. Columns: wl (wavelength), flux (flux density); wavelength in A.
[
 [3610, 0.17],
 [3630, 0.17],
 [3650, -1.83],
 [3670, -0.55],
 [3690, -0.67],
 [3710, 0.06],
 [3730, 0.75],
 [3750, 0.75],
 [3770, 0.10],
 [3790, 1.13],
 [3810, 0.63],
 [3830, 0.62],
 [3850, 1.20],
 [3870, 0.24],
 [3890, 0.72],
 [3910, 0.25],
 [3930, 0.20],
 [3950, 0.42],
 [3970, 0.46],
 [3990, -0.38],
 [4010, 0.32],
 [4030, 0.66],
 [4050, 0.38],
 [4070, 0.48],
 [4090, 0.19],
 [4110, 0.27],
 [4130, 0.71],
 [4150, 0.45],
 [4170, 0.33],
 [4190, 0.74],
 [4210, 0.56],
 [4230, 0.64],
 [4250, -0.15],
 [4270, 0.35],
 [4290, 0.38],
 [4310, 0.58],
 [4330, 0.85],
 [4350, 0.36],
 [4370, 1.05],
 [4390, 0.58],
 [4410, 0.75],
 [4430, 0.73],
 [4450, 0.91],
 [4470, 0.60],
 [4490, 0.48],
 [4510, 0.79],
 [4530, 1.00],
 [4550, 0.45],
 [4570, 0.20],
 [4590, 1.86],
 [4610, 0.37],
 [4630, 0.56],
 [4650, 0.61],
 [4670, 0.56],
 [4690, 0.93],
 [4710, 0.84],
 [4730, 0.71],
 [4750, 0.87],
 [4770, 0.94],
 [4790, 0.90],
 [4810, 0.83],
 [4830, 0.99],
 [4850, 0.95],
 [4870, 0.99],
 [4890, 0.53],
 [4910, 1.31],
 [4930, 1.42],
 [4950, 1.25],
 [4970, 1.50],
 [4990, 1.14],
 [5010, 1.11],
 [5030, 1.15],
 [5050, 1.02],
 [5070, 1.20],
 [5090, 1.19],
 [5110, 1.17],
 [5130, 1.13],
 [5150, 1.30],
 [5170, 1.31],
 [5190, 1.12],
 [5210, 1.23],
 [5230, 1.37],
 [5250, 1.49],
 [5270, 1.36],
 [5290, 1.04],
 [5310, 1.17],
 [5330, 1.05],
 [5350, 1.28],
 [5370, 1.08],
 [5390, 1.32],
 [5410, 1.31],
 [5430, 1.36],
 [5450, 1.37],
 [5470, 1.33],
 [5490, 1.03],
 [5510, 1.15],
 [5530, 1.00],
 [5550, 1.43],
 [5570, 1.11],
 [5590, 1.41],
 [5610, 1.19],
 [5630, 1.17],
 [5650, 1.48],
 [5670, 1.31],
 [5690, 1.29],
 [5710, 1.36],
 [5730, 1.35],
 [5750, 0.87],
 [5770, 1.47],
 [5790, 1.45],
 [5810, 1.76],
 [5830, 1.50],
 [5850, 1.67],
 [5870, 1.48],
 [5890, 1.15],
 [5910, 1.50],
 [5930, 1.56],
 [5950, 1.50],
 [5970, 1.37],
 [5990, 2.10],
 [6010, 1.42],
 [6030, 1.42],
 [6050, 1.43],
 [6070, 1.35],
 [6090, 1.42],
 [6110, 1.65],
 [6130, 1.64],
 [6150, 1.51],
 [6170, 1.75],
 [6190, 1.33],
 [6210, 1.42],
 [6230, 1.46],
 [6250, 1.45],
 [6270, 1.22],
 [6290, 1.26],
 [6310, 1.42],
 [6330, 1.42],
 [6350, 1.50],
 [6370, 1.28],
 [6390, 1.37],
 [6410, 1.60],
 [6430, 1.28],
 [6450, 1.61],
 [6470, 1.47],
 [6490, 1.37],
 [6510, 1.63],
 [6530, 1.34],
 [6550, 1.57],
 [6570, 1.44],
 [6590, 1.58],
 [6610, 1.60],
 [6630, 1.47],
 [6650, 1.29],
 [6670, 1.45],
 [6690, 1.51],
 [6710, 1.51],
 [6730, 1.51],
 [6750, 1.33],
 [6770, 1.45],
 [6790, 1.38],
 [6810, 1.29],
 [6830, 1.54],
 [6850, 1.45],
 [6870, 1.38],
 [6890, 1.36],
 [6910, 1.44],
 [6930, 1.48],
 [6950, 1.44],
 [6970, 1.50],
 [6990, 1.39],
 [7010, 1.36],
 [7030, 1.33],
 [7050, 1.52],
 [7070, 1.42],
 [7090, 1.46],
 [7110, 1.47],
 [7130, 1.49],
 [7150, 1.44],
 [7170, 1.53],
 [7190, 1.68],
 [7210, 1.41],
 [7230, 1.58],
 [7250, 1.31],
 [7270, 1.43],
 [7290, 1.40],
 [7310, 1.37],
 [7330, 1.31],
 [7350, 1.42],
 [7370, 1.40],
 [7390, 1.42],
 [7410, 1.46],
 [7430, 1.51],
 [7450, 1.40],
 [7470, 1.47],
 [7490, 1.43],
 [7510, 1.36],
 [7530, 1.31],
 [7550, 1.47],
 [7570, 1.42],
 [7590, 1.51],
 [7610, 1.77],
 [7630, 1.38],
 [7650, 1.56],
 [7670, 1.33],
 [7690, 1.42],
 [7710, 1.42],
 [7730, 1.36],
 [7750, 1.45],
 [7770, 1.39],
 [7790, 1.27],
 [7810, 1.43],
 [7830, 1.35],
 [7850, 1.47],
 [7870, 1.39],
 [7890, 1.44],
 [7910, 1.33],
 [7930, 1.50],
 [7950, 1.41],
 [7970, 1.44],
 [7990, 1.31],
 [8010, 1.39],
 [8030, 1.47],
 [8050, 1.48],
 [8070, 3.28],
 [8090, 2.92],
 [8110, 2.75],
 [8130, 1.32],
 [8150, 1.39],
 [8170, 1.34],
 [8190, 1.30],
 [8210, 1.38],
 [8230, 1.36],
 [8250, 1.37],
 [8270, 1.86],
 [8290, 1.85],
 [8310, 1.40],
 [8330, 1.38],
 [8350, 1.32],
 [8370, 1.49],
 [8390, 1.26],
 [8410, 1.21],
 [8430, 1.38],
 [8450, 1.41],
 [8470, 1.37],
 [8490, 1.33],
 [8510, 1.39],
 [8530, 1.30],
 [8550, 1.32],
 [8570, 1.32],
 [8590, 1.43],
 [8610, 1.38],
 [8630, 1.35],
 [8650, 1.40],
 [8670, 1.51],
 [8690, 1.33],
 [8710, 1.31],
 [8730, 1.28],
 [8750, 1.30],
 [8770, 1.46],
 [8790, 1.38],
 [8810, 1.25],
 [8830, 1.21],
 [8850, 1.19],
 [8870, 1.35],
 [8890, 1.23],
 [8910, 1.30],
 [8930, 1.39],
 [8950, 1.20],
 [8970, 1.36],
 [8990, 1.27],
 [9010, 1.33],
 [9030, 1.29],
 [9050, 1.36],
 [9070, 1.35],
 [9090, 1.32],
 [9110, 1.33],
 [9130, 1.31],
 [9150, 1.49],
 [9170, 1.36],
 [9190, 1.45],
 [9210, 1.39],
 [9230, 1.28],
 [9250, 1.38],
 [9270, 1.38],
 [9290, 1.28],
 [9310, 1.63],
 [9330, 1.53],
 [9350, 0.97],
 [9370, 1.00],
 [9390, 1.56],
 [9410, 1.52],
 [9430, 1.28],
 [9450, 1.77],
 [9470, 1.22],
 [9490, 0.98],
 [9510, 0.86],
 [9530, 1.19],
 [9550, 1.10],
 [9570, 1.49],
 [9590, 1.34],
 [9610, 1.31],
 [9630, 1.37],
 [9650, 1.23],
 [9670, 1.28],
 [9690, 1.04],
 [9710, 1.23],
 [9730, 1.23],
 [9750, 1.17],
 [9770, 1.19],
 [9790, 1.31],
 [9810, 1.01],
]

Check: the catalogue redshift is 0.23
